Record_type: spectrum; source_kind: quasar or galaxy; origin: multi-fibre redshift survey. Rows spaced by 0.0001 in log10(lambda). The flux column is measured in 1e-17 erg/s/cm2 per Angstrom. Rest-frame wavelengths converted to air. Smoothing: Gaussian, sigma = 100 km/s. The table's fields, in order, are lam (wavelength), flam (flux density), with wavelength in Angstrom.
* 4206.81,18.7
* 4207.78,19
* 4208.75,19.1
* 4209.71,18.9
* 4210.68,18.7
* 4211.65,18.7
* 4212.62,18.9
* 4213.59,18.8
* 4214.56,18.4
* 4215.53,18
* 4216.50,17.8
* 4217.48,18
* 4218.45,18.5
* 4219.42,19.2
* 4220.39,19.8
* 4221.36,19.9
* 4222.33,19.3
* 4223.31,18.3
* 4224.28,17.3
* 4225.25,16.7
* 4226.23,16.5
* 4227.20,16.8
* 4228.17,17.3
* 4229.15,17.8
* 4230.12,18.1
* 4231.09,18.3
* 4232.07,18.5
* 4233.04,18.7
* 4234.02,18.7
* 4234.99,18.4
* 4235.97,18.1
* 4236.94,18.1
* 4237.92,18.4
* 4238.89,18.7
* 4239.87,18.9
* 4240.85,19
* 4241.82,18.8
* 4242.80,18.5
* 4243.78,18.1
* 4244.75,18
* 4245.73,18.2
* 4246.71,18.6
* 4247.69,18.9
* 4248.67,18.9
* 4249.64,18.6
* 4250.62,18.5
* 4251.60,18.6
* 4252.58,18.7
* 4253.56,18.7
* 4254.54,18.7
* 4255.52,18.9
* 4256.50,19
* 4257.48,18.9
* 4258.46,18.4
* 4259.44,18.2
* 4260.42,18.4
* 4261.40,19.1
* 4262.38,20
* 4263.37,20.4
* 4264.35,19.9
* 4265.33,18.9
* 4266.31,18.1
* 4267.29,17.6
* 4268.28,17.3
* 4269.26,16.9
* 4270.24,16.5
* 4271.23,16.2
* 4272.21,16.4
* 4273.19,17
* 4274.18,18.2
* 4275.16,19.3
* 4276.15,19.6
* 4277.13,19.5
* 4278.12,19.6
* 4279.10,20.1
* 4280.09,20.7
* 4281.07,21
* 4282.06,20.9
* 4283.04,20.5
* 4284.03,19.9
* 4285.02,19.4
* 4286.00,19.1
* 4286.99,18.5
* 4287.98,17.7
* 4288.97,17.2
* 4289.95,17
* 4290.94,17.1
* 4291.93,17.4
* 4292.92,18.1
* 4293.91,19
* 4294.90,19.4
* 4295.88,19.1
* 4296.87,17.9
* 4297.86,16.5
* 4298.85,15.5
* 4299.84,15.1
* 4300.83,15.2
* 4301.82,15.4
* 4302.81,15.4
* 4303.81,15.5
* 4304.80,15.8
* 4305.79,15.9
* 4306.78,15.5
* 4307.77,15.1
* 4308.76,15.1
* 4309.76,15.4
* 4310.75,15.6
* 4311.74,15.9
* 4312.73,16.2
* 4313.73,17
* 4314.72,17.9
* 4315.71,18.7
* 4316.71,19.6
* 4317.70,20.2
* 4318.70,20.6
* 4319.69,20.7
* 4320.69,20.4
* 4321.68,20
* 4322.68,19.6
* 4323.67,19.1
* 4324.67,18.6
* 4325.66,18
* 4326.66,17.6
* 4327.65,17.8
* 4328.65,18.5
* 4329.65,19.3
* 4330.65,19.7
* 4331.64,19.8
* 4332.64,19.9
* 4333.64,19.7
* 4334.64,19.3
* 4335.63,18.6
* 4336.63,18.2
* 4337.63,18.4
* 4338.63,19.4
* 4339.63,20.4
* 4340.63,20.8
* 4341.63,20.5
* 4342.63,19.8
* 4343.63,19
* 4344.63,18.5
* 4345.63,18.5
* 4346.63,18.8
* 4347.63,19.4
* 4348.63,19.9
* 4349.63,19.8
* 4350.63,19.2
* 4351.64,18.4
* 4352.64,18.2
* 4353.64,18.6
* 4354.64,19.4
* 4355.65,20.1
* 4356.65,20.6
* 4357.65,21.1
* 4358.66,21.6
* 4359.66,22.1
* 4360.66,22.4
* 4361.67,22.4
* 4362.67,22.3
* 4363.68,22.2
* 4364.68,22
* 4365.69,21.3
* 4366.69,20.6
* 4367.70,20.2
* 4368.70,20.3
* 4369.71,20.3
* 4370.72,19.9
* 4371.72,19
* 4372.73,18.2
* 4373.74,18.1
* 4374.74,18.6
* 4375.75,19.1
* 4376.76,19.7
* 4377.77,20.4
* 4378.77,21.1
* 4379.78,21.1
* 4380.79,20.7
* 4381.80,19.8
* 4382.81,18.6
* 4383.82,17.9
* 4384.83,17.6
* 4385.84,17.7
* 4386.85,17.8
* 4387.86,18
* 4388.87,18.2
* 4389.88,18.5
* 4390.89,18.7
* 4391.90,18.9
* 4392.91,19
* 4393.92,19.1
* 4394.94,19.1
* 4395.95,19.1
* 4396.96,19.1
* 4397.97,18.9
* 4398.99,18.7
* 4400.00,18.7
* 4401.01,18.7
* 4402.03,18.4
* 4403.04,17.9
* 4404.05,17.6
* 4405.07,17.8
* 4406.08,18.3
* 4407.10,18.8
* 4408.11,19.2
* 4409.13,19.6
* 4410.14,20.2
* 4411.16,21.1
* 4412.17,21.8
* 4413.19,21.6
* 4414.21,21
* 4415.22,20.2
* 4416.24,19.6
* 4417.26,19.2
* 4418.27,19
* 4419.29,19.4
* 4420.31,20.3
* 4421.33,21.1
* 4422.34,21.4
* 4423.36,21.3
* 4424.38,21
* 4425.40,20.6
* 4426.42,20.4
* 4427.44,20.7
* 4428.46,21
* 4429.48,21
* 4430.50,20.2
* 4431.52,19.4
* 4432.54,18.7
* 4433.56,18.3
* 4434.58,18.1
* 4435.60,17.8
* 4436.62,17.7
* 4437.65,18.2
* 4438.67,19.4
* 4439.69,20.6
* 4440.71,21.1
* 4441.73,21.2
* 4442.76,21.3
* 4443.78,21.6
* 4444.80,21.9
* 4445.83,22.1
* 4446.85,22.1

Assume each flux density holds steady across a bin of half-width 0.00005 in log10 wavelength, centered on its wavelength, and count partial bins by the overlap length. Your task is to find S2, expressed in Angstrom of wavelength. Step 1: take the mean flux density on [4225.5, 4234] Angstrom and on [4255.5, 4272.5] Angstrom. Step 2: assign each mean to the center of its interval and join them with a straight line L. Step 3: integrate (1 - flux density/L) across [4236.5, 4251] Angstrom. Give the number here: -0.5 Angstrom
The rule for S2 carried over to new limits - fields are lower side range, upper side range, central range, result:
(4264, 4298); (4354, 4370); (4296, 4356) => 5.4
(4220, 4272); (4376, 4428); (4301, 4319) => 2.1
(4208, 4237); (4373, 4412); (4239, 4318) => 2.2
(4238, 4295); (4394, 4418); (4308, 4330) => 0.8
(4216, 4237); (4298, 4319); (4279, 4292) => -1.6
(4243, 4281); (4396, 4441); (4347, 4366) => -1.3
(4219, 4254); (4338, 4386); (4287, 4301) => 1.2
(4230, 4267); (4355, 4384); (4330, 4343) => 0.2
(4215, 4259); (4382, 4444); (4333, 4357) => -0.3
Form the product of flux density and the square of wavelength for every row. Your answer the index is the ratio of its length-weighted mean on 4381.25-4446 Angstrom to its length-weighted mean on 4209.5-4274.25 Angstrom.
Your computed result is 1.2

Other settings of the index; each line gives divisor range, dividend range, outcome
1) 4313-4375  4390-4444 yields 1.03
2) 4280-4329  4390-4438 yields 1.15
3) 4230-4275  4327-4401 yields 1.12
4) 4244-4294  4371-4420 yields 1.09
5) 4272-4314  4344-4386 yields 1.17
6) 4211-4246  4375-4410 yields 1.11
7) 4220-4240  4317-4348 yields 1.11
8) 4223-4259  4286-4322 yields 0.97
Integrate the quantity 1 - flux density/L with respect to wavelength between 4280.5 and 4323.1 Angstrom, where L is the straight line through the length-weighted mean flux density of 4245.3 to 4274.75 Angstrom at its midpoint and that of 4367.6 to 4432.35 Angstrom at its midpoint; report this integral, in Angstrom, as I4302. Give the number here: 2.2 Angstrom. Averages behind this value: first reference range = 18.4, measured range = 17.7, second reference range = 19.5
